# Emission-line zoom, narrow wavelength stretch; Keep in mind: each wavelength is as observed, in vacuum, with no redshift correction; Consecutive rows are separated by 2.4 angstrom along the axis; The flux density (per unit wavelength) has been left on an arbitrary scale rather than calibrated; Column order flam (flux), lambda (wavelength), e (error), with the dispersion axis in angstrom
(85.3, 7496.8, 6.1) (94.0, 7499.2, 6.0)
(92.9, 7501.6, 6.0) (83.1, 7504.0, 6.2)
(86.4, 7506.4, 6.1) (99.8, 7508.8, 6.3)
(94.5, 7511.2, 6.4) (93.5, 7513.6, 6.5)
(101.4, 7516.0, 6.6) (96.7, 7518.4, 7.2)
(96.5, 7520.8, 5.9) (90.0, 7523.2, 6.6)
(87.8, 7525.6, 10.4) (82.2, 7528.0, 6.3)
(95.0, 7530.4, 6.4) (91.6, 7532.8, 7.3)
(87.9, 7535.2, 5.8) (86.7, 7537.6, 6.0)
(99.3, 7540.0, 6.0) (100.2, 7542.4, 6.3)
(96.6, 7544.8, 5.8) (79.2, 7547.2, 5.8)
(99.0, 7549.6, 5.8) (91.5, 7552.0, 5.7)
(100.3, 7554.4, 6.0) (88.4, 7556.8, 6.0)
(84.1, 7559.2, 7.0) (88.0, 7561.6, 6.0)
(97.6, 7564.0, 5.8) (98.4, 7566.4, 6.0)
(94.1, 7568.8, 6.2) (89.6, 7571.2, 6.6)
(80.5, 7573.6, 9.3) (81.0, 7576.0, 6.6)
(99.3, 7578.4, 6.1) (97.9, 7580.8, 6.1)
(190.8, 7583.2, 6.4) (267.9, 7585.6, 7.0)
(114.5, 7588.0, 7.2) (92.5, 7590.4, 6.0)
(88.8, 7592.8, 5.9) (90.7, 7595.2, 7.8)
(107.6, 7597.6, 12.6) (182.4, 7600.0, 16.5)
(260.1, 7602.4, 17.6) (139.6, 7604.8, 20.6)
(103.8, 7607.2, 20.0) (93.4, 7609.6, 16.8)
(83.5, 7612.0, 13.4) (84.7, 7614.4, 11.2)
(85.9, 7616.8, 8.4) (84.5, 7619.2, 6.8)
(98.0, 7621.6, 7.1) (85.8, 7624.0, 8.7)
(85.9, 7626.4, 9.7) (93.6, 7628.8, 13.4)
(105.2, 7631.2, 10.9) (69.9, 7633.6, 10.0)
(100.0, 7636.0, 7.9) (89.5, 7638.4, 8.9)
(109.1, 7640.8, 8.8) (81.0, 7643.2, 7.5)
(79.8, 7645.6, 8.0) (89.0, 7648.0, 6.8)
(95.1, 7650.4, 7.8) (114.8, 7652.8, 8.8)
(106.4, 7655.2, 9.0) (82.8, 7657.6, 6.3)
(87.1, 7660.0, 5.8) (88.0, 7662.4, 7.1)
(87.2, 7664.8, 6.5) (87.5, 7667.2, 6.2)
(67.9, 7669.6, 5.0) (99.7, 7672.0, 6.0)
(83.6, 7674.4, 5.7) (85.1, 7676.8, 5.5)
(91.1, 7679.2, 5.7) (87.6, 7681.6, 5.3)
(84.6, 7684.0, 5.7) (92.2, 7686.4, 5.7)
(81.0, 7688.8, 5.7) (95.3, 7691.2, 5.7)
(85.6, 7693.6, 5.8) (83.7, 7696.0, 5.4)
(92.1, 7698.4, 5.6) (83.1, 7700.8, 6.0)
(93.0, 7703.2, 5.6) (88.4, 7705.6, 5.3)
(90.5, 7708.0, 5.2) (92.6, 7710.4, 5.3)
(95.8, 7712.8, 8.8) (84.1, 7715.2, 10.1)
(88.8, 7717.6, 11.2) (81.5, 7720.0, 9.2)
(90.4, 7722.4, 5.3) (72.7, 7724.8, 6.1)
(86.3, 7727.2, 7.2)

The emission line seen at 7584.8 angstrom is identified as [S II] 6716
